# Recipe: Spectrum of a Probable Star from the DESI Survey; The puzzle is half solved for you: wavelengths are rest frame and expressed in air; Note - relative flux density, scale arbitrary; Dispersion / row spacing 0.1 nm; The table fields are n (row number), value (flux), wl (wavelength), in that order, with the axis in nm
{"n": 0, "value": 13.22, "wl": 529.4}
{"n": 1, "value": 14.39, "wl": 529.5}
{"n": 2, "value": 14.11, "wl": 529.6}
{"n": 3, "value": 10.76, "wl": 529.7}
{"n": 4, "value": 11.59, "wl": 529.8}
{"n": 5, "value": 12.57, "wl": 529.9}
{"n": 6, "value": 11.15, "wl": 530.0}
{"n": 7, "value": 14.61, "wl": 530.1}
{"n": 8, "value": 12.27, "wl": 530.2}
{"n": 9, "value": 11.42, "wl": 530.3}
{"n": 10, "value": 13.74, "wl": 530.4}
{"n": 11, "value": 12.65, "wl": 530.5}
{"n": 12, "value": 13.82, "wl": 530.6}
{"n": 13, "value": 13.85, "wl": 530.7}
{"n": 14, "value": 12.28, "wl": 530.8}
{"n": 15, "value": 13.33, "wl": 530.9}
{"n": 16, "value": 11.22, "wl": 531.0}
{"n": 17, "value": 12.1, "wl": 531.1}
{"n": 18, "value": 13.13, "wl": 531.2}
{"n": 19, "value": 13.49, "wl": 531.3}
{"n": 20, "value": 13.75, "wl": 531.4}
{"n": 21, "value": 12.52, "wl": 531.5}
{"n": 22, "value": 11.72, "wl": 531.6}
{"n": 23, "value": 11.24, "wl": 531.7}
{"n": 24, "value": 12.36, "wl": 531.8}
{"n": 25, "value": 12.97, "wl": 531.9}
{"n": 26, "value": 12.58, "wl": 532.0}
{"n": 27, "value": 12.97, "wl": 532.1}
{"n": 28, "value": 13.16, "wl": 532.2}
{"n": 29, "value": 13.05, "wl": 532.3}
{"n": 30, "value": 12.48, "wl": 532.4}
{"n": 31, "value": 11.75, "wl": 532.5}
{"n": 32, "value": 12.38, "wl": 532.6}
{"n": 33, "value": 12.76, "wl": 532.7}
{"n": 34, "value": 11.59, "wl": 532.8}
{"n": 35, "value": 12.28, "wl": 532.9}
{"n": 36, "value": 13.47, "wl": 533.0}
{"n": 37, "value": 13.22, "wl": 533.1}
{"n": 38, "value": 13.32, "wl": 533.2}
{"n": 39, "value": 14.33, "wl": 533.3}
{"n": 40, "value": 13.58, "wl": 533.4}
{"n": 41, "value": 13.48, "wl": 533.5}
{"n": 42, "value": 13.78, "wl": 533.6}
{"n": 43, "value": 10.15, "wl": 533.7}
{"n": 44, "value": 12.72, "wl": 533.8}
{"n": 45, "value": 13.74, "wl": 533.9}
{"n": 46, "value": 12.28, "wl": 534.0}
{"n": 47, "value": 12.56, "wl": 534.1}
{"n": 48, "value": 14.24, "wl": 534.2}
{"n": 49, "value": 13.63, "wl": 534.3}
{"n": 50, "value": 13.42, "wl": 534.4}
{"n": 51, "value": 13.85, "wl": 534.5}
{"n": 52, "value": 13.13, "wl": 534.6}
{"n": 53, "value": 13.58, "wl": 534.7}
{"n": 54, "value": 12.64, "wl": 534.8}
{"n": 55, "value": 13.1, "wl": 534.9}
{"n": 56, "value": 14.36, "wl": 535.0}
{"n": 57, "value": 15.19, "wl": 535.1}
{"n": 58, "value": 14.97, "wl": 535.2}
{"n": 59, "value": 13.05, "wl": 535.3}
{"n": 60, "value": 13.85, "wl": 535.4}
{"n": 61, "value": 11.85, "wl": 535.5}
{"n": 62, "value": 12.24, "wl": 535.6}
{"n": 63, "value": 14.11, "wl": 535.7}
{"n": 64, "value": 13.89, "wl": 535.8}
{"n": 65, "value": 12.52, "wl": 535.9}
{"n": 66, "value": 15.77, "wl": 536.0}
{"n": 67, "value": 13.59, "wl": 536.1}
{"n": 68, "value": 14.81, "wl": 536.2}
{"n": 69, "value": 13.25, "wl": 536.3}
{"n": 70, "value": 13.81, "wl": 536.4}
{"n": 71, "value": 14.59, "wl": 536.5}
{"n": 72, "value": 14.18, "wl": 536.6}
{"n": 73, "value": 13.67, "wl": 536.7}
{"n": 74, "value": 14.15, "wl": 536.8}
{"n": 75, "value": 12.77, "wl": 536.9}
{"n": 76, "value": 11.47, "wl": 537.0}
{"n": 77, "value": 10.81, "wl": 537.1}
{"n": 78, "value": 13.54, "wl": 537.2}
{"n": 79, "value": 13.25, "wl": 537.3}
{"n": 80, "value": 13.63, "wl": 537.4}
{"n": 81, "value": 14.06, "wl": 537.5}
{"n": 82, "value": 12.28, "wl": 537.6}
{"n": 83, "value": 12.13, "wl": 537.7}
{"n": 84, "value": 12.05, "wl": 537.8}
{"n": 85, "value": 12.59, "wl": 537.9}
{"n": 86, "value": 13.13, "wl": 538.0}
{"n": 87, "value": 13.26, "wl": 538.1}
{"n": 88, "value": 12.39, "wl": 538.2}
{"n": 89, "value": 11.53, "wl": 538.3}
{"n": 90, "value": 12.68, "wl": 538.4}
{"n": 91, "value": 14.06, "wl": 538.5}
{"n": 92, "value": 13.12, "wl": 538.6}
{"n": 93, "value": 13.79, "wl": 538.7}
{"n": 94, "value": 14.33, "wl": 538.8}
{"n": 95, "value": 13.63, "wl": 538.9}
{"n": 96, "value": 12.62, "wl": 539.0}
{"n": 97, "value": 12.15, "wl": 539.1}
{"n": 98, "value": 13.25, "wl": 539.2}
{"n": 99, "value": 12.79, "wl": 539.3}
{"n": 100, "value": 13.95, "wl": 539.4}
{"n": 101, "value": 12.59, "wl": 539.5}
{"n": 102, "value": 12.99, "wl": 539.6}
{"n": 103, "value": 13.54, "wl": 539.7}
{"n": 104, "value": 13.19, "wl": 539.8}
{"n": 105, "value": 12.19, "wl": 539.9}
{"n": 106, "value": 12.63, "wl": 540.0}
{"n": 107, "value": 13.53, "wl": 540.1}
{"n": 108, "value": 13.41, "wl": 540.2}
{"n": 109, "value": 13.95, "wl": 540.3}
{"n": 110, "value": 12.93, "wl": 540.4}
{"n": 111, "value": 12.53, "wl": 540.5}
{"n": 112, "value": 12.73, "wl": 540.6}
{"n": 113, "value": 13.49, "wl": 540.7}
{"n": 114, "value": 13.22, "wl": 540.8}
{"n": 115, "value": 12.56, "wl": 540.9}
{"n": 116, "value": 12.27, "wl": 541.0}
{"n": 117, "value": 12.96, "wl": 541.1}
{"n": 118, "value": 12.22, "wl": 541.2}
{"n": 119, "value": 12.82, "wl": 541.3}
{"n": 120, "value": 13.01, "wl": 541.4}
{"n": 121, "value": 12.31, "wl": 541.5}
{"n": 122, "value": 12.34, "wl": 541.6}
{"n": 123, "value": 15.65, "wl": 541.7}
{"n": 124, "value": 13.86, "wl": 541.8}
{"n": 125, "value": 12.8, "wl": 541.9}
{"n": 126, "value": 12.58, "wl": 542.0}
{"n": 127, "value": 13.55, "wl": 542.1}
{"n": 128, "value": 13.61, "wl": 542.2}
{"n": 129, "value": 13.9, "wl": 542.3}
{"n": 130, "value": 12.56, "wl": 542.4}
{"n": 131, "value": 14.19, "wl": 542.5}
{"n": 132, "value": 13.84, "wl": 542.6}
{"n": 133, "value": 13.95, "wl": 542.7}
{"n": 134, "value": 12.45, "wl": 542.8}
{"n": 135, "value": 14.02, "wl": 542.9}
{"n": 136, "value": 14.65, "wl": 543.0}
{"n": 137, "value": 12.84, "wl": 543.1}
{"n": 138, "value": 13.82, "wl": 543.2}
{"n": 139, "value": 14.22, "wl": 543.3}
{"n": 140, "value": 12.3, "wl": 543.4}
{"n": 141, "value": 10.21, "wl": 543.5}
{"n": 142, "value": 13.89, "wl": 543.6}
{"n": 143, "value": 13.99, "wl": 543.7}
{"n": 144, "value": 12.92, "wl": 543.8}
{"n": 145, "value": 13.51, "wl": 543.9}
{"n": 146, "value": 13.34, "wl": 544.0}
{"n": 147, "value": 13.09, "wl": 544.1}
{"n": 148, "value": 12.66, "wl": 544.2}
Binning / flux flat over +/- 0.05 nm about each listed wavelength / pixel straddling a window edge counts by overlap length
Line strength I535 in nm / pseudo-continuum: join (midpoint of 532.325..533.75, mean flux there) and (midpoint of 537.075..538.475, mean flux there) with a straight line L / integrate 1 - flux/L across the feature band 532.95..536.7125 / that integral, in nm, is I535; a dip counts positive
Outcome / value -0.23 nm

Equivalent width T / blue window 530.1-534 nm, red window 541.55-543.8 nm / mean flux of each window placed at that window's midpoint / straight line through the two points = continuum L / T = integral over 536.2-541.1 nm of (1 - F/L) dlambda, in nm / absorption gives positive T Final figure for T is 0.03 nm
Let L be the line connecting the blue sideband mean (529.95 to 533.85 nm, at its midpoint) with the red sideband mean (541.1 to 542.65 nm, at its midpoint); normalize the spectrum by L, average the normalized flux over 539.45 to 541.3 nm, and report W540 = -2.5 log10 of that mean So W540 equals 0.02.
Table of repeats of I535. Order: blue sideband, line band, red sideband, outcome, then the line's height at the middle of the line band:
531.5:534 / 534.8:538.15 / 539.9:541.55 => -0.155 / 12.8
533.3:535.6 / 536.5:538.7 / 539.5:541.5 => 0.028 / 13.1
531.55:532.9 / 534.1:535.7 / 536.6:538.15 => -0.111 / 12.6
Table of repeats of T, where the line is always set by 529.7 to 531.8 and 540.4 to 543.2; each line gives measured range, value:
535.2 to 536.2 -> -0.06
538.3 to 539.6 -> -0.01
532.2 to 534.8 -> -0.05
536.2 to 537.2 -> -0.03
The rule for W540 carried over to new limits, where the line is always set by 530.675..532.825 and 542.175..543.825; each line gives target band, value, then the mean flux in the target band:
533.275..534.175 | -0.02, 13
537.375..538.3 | 0.02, 12.7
